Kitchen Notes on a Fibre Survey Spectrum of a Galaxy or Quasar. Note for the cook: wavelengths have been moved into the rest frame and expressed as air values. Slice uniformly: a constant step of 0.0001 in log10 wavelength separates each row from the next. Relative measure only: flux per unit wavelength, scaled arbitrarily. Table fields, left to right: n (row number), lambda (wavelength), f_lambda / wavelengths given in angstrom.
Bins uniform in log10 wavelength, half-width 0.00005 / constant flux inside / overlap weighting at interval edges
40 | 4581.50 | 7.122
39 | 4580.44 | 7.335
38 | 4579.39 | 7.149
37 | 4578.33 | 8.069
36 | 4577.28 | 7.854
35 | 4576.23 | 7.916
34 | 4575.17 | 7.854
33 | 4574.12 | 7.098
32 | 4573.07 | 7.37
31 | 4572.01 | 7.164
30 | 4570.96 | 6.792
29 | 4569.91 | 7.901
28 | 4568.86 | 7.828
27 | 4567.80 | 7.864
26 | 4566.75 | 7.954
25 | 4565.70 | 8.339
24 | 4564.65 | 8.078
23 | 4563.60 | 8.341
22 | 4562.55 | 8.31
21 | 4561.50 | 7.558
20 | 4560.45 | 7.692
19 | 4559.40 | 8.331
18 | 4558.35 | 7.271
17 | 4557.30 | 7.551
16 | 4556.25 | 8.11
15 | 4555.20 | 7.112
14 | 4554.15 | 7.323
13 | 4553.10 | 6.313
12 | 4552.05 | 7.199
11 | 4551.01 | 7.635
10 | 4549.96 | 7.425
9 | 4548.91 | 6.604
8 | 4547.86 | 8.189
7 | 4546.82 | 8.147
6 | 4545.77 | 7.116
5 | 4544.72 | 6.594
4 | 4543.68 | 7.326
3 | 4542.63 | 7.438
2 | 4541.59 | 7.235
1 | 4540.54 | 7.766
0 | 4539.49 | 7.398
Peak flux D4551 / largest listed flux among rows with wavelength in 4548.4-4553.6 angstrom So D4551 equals 7.635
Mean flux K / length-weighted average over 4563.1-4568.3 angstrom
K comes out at 8.12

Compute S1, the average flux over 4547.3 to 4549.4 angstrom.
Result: 7.44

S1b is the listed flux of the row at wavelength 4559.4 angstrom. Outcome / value 8.331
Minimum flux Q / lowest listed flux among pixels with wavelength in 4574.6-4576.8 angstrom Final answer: 7.854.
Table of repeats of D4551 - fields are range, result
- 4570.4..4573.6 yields 7.37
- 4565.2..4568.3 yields 8.339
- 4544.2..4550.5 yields 8.189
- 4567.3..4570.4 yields 7.901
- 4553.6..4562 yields 8.331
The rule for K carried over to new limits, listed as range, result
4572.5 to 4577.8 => 7.61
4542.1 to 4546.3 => 7.12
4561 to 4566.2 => 8.13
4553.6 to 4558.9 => 7.46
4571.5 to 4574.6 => 7.2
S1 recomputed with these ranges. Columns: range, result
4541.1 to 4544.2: 7.35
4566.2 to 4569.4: 7.88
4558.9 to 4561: 8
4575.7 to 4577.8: 7.89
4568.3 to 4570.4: 7.84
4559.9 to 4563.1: 7.86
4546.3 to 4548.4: 8.17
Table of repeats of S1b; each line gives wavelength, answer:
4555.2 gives 7.112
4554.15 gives 7.323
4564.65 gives 8.078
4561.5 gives 7.558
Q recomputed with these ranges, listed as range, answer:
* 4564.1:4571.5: 6.792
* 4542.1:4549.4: 6.594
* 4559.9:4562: 7.558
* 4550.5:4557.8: 6.313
